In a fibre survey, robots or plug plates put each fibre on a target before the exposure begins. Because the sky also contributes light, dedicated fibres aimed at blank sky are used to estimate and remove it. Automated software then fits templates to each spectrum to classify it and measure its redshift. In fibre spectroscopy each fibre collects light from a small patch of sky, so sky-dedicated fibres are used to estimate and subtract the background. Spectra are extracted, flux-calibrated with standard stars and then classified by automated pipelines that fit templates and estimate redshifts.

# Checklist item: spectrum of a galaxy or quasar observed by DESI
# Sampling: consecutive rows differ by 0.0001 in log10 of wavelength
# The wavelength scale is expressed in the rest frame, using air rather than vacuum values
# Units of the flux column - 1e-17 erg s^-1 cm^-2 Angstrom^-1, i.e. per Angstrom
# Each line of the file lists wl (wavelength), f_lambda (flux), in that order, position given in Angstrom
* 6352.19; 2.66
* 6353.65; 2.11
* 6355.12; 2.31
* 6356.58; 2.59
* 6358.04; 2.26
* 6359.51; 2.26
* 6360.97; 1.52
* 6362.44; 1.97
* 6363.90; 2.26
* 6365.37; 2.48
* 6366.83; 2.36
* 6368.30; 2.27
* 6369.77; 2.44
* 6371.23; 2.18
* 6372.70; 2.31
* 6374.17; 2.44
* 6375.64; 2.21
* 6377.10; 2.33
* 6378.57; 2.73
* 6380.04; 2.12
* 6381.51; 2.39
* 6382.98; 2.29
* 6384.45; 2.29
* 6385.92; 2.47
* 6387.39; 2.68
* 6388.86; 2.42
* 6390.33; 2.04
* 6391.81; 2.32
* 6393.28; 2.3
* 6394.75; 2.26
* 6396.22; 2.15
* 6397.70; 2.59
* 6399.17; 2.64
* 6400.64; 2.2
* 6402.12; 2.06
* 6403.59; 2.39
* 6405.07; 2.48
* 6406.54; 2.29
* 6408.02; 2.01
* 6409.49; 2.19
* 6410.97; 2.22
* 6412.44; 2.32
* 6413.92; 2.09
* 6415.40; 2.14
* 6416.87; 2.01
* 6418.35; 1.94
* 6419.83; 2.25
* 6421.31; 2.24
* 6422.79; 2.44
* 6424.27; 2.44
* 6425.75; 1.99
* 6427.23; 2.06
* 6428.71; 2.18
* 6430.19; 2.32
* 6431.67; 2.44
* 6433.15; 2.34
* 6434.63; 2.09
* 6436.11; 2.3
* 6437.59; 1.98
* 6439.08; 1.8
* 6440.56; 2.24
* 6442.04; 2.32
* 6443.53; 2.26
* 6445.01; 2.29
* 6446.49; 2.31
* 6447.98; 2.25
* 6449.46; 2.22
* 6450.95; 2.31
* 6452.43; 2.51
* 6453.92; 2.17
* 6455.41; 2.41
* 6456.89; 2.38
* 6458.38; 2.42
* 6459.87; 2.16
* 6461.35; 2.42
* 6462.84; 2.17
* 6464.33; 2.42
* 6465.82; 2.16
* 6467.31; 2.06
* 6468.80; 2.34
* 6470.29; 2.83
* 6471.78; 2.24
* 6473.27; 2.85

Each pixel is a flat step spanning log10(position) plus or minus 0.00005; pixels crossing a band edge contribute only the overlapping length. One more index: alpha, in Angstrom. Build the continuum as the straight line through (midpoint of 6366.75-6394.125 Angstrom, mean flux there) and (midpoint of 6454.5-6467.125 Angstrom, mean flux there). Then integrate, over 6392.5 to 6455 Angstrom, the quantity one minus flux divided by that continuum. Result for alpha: 2.2 Angstrom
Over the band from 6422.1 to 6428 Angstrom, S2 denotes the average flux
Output 2.23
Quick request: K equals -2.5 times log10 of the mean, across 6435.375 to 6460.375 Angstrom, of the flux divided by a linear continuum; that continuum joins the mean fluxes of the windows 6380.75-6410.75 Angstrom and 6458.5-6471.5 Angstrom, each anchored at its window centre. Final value 0.03 mag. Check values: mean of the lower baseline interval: 2.32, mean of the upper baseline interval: 2.32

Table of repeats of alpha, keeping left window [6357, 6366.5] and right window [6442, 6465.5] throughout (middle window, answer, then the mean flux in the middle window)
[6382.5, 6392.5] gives -0.8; 2.36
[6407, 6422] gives 0.7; 2.14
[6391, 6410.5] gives -0.7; 2.3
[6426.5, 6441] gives 0.6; 2.17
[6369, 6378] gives -0.6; 2.33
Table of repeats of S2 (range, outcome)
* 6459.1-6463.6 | 2.25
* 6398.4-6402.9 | 2.31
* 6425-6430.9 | 2.14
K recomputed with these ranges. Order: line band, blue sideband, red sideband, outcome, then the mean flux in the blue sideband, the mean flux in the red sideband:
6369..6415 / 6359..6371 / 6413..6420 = -0.09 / 2.19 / 2.08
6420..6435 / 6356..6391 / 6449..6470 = 0.02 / 2.3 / 2.31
